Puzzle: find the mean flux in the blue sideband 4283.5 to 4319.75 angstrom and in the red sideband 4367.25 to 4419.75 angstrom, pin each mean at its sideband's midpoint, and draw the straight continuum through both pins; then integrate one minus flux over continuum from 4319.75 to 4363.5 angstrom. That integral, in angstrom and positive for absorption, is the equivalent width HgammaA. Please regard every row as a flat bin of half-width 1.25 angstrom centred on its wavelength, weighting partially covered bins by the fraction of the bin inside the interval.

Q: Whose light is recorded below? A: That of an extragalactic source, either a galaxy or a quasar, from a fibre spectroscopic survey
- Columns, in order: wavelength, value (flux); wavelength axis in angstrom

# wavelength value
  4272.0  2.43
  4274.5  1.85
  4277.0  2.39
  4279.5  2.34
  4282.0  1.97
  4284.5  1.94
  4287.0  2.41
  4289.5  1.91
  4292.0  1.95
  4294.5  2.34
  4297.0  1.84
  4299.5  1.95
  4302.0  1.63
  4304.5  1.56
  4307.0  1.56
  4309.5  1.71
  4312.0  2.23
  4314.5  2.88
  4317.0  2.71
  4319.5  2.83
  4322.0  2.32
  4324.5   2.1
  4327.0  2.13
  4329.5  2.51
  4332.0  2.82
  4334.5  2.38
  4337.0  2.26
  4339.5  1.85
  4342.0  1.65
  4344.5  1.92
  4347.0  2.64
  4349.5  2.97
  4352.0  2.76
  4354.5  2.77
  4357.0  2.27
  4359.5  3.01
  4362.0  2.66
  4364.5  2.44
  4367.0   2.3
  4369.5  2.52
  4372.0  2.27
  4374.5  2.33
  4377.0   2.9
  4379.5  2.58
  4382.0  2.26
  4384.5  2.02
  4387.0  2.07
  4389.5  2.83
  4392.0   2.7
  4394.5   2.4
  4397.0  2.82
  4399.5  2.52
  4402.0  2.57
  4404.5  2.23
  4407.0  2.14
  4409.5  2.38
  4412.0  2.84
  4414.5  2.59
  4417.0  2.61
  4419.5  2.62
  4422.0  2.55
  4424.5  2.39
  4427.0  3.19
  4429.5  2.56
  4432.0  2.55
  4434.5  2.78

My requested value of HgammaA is -3.27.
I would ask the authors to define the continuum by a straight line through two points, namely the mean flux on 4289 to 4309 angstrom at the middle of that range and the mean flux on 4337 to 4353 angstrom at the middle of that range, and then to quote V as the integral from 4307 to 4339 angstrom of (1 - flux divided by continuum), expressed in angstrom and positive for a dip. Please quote -4.48 angstrom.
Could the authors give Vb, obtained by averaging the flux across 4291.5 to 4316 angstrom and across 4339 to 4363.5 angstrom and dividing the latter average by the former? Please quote 1.25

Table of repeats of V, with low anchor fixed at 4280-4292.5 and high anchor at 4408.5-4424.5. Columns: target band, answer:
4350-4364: -2.1 angstrom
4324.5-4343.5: 0.3 angstrom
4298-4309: 2.3 angstrom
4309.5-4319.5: -1.6 angstrom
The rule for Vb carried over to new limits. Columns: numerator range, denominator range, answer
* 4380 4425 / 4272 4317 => 1.20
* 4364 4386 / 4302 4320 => 1.12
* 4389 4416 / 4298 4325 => 1.19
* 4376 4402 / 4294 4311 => 1.41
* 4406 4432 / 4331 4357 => 1.08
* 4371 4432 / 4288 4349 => 1.16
